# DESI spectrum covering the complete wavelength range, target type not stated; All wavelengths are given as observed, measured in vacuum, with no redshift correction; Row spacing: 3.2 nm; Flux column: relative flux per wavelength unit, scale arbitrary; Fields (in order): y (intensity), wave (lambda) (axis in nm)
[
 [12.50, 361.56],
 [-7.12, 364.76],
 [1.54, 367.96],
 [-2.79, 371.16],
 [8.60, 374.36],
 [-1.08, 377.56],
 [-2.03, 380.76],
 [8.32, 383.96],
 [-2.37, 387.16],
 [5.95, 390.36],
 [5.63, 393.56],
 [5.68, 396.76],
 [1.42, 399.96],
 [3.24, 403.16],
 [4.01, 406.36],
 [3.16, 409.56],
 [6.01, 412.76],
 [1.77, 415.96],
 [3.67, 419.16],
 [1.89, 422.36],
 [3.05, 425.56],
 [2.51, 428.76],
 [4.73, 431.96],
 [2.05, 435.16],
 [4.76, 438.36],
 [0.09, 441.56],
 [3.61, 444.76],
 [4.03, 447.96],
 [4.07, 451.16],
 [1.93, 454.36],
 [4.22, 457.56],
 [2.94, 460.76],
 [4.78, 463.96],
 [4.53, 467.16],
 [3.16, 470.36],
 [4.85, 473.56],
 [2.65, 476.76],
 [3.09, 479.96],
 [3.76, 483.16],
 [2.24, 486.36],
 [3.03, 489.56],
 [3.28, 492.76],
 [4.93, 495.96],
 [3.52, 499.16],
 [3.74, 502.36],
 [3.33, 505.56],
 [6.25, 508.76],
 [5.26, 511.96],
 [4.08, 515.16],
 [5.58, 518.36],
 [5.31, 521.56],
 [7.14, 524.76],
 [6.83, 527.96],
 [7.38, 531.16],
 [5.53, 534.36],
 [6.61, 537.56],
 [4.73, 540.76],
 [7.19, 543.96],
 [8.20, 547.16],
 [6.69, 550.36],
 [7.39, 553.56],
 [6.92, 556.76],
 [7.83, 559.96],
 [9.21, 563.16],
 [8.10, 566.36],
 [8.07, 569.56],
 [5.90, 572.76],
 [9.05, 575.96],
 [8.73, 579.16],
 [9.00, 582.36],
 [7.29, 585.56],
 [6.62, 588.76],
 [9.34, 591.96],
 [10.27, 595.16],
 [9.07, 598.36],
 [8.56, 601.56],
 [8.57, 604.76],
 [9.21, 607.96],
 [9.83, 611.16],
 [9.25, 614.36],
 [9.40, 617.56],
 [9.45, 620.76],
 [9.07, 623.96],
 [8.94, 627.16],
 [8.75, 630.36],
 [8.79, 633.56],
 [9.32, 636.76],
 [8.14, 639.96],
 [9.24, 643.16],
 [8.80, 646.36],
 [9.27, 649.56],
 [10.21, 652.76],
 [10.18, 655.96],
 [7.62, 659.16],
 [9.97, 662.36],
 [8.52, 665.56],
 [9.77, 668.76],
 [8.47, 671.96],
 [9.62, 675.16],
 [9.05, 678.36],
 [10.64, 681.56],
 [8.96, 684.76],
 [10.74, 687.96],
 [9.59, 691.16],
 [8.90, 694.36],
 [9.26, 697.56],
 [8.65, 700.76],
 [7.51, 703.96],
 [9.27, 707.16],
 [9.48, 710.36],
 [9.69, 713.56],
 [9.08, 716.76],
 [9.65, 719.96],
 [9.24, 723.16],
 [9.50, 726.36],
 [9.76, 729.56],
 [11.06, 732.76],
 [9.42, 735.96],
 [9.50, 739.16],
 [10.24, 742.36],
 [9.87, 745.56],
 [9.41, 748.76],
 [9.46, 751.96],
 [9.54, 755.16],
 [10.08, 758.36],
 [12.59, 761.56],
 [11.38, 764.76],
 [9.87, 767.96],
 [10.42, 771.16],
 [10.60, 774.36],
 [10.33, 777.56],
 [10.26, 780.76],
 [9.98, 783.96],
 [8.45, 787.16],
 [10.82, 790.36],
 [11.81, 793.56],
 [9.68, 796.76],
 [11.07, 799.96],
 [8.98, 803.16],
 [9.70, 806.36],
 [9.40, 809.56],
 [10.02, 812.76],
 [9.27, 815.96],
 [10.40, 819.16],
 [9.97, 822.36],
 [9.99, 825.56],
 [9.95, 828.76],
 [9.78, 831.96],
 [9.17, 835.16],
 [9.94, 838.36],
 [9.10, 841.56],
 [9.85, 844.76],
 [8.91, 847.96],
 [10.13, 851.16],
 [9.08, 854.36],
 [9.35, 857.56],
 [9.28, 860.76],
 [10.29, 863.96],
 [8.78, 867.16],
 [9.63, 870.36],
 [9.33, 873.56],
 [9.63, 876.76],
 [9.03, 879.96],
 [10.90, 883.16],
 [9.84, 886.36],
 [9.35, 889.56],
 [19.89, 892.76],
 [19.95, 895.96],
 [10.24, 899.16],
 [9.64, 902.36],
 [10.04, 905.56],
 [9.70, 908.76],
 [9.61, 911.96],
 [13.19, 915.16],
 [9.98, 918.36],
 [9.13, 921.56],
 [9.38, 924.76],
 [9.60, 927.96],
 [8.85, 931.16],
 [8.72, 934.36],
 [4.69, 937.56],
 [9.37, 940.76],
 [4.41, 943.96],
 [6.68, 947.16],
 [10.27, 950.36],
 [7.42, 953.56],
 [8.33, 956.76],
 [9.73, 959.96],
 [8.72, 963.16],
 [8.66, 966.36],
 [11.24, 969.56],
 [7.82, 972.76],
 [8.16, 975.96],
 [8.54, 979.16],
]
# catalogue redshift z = 0.362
